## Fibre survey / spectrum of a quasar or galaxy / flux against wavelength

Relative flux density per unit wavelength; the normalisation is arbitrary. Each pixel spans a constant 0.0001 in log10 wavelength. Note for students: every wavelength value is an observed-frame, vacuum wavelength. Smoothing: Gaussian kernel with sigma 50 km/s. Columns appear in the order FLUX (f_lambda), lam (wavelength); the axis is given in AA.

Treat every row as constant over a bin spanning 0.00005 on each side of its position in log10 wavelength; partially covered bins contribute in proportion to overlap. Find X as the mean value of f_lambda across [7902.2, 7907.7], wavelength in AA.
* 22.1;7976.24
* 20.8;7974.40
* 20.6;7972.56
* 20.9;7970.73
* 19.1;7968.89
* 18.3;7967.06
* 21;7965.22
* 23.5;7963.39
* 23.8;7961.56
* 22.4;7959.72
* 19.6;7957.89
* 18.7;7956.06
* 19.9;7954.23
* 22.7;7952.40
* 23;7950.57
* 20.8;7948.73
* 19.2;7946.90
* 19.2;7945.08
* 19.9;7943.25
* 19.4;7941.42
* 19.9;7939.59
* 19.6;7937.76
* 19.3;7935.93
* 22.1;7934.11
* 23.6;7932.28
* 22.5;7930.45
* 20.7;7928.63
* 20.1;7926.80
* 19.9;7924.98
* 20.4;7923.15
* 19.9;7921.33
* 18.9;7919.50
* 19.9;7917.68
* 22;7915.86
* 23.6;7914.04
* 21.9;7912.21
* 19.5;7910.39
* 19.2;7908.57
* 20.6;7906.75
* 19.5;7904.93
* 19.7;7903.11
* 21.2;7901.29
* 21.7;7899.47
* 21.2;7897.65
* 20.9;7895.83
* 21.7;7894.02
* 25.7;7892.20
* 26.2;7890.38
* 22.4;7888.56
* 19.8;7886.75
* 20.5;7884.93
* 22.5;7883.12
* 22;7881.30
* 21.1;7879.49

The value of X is 19.9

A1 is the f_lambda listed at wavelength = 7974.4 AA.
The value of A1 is 20.8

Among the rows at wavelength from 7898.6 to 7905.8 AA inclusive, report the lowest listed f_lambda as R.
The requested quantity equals 19.5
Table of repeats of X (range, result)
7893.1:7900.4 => 21.4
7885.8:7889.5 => 21.1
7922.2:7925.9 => 20.2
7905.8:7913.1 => 20.3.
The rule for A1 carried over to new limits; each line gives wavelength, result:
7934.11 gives 22.1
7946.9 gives 19.2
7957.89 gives 19.6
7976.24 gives 22.1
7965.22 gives 21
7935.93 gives 19.3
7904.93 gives 19.5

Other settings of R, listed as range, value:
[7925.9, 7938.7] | 19.3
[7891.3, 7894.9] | 21.7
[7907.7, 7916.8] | 19.2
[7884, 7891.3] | 19.8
